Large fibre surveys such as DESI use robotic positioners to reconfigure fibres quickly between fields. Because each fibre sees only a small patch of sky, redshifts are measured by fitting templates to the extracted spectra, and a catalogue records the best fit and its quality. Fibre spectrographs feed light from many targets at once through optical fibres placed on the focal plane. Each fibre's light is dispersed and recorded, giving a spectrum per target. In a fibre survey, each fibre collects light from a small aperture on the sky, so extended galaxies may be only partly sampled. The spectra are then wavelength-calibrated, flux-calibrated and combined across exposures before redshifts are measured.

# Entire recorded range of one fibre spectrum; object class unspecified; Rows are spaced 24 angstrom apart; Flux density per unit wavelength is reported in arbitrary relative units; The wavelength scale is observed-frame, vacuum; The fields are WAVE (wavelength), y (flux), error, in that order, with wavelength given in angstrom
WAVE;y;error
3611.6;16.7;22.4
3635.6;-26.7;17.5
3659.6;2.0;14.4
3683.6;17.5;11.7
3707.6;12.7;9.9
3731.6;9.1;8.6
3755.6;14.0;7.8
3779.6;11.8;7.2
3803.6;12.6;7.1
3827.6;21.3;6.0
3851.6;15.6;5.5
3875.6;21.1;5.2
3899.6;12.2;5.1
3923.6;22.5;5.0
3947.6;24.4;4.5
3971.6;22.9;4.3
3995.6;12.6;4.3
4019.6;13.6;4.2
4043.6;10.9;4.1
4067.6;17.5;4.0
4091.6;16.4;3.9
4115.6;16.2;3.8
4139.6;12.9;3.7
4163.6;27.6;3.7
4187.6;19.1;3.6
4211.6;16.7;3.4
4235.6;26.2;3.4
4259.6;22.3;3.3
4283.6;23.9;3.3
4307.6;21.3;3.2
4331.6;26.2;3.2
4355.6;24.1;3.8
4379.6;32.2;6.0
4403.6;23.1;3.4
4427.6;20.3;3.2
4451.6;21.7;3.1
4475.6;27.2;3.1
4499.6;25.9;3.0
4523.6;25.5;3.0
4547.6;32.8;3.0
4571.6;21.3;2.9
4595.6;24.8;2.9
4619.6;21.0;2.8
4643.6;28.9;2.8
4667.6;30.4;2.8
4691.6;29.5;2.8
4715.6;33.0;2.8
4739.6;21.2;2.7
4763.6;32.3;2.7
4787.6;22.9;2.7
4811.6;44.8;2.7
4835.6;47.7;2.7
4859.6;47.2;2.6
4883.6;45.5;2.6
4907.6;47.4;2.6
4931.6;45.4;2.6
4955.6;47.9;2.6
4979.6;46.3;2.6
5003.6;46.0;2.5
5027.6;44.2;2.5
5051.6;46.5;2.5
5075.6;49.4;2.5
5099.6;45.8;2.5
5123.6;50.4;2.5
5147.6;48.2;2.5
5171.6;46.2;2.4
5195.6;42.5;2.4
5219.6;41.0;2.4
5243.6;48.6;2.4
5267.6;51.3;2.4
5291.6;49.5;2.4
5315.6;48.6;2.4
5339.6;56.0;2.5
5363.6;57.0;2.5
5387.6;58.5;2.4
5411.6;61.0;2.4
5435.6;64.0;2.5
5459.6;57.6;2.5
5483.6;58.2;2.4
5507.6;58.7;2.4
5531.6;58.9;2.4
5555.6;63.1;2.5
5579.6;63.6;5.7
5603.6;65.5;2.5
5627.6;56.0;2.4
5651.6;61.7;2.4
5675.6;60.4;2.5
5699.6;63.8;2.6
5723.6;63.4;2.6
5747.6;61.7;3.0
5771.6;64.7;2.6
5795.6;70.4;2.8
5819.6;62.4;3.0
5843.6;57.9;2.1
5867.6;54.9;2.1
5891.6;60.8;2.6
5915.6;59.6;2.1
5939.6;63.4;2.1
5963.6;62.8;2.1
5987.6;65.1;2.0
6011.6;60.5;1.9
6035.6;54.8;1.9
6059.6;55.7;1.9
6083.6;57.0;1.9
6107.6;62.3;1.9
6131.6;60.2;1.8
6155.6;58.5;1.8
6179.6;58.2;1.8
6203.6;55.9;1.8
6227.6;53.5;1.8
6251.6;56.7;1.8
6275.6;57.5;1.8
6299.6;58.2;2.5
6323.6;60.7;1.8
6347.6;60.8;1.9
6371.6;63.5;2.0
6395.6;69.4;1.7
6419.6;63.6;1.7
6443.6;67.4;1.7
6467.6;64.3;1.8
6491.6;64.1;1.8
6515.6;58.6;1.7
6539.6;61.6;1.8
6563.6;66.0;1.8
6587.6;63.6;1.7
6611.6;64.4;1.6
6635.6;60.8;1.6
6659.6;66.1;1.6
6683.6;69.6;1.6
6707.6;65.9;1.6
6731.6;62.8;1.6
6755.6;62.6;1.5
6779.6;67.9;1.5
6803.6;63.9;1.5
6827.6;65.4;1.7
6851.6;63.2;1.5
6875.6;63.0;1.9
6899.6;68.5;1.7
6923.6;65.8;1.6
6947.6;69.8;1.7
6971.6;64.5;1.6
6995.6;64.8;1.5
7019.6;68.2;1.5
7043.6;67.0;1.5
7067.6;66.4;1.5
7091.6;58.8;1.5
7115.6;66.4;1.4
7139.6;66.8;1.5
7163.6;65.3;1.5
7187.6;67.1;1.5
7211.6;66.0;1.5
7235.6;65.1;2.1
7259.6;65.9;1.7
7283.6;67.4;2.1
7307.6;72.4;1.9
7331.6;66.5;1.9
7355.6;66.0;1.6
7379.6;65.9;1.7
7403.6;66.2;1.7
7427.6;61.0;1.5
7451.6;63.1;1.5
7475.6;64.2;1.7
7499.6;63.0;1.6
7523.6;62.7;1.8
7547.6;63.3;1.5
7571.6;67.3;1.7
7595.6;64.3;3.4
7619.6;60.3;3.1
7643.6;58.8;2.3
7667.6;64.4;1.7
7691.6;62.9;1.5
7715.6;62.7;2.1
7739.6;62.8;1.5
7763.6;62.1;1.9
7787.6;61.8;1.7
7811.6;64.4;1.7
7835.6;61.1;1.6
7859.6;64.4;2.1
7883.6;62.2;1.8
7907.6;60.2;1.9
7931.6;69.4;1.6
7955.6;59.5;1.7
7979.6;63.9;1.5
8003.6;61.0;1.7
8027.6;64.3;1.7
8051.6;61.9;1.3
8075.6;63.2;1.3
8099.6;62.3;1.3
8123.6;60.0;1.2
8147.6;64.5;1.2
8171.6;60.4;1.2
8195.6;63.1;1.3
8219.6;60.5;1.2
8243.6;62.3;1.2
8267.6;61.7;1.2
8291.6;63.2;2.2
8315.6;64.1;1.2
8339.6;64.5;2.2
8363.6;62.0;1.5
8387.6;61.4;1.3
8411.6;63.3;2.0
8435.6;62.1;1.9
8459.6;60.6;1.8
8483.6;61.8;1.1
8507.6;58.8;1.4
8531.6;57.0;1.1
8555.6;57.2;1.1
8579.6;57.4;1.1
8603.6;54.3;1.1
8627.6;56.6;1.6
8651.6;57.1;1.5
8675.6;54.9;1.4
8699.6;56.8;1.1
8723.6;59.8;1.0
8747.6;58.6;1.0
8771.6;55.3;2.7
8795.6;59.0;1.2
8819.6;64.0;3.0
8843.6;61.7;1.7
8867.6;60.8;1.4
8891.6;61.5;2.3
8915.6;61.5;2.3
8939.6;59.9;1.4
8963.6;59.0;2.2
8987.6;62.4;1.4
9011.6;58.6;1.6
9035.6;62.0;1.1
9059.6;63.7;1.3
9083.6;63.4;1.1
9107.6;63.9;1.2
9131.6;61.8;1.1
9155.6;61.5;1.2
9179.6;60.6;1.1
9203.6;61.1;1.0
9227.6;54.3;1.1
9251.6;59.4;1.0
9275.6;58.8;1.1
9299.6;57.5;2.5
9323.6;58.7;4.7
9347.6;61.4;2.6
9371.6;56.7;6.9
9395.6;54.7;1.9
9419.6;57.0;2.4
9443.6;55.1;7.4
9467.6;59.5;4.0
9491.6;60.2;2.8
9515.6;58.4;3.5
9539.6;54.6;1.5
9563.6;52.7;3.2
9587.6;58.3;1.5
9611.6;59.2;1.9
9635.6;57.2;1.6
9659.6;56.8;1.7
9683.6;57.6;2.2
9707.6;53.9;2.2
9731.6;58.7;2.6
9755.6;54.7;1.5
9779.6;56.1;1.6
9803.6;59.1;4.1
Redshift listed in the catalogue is 0.204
